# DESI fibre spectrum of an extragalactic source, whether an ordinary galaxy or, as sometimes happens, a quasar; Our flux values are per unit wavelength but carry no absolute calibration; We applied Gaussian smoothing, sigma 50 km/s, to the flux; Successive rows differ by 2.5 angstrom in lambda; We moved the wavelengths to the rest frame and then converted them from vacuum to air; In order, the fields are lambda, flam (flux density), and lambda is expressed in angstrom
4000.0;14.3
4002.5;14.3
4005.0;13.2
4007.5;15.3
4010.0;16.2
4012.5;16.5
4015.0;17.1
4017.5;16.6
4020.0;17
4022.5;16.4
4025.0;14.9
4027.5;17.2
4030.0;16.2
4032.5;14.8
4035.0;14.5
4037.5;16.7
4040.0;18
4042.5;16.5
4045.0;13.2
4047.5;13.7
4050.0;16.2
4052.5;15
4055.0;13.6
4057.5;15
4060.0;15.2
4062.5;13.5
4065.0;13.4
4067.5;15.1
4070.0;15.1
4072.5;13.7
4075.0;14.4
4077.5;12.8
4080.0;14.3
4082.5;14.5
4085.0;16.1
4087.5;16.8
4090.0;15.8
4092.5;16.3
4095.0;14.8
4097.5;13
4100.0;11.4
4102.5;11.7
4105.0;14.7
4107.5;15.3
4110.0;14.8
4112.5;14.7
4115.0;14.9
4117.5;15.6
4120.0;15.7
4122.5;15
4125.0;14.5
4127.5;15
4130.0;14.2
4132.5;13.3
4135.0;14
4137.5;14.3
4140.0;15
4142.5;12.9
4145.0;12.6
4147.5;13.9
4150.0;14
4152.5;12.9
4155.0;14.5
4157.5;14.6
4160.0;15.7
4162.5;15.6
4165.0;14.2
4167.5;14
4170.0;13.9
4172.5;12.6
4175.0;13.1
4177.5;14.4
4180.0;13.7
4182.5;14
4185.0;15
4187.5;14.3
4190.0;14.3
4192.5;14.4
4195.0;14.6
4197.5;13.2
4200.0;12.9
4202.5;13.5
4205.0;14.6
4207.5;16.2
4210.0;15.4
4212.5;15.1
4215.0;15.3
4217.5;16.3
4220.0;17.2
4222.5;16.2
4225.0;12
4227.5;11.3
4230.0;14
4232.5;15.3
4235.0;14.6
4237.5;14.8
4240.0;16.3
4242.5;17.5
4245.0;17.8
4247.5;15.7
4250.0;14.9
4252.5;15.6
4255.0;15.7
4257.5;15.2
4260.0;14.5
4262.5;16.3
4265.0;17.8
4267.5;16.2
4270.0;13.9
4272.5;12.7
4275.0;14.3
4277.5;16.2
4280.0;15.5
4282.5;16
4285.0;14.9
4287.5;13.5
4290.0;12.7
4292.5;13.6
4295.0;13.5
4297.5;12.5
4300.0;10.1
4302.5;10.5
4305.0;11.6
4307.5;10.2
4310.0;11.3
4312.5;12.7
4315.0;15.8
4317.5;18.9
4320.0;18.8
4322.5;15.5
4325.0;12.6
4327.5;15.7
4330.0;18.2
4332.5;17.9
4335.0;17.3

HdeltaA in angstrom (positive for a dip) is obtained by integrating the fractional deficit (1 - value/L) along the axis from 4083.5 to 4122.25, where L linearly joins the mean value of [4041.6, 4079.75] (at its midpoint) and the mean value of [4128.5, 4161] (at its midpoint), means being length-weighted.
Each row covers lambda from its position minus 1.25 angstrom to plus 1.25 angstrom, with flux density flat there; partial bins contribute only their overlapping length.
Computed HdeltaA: -1.6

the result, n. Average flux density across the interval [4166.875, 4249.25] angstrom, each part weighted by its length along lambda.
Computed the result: 14.7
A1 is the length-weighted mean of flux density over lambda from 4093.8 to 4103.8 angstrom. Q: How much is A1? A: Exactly 12.7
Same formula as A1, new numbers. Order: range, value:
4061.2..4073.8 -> 14.2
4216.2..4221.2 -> 16.7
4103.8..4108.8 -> 15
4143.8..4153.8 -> 13.4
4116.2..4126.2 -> 15.2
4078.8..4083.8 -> 14.4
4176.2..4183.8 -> 14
